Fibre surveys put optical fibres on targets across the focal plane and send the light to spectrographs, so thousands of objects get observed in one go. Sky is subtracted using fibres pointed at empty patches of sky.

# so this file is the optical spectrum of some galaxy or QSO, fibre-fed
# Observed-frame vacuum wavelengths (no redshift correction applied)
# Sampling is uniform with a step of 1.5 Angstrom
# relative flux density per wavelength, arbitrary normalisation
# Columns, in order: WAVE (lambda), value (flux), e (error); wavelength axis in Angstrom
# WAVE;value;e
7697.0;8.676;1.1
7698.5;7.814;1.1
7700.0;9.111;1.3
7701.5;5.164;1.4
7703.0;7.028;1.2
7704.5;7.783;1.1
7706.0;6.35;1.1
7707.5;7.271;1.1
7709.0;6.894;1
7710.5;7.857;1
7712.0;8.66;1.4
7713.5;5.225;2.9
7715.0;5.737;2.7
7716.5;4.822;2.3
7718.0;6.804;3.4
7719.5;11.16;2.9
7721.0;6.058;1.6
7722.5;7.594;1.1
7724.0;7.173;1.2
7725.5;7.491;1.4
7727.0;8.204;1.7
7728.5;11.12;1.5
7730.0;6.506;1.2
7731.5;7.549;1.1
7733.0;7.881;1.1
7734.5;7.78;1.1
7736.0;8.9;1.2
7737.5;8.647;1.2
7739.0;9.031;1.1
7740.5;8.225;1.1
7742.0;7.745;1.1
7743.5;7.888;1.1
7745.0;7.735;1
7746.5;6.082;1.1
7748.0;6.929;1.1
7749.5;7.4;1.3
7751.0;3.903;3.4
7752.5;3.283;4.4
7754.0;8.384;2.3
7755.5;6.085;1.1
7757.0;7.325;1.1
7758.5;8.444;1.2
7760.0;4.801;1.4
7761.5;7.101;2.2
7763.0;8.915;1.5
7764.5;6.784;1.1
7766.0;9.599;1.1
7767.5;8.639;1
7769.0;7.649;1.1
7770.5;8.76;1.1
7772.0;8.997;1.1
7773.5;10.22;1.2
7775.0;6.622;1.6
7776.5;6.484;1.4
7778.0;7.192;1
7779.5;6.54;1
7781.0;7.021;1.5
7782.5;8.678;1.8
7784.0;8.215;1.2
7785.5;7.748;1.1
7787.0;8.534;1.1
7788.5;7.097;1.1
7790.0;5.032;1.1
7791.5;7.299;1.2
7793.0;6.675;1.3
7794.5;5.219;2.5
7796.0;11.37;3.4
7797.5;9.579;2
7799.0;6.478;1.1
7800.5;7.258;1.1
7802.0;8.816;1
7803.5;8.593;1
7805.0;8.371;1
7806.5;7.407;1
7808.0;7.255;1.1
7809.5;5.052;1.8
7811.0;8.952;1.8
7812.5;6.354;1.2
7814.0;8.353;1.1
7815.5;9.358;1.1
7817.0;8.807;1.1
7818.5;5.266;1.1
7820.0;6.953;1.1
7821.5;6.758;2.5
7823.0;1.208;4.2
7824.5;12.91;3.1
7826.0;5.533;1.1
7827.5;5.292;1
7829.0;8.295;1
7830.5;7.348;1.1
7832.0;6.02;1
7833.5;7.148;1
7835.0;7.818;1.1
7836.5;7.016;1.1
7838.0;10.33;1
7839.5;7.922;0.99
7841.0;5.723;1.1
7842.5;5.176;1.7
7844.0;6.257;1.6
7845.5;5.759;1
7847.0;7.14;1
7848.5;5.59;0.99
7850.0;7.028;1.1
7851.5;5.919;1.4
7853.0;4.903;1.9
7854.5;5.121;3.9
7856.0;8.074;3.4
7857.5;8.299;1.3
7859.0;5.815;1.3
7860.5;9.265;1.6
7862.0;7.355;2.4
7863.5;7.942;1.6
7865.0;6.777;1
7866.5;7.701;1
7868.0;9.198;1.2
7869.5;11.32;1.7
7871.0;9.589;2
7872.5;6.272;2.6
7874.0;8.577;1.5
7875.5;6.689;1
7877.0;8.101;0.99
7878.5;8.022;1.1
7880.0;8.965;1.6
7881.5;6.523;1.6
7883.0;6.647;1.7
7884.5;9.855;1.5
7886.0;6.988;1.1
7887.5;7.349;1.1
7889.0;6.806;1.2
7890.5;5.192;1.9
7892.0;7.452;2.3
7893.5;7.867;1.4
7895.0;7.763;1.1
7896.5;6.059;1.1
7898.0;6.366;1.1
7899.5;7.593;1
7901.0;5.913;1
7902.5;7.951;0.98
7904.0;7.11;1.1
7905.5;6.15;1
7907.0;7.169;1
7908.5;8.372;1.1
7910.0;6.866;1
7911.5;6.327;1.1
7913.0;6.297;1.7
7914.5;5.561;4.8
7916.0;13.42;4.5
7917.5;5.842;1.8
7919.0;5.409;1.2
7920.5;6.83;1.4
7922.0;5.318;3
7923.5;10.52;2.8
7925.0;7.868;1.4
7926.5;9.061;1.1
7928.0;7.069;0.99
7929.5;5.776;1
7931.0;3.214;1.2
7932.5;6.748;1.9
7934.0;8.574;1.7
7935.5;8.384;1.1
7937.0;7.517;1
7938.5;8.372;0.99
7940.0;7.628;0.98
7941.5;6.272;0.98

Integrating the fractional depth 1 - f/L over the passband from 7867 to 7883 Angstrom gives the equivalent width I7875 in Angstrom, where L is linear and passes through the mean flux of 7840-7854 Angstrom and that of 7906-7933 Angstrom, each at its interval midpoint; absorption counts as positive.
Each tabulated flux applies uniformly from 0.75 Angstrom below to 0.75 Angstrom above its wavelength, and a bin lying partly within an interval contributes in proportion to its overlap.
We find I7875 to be -4.6 Angstrom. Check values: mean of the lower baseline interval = 5.96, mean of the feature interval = 8.24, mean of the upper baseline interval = 7.09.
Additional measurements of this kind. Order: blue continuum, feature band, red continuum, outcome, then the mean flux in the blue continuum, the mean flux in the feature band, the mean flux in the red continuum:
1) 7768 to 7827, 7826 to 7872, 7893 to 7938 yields 1.1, 7.55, 7.2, 7.17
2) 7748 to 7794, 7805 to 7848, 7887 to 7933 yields 0.7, 7.3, 7.06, 7.01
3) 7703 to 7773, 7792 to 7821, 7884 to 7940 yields -1.2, 7.47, 7.68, 7.21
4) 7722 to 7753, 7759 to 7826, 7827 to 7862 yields -3.9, 7.51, 7.59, 6.86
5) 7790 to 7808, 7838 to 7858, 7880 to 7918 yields 2.7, 7.77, 6.5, 7.22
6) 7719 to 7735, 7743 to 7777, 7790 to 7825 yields 2.1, 8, 7.31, 7.49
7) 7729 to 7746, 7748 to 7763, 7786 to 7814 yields 2.7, 8.01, 6.46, 7.54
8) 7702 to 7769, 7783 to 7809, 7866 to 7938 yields -1.0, 7.38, 7.69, 7.42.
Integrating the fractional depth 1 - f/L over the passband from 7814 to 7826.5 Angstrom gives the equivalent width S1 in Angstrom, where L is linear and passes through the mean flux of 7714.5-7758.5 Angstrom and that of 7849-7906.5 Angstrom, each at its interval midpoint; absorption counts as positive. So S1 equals 0.3 Angstrom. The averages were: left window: 7.39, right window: 7.37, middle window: 7.21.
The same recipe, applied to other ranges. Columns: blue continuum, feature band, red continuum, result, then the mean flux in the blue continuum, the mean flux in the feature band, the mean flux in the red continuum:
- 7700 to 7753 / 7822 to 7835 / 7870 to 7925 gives 1.0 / 7.3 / 6.78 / 7.35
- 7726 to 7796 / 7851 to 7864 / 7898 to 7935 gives 0.6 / 7.54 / 6.97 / 7.12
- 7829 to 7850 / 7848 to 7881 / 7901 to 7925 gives -2.5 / 6.92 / 7.58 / 7.25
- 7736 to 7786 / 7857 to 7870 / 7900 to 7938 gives -1.5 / 7.51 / 8.12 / 7.18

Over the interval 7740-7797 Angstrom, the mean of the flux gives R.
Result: 7.39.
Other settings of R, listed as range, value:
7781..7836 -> 7.41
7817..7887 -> 7.24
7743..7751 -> 6.88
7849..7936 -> 7.32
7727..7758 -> 7.45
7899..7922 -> 7.06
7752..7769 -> 7.29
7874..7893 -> 7.44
